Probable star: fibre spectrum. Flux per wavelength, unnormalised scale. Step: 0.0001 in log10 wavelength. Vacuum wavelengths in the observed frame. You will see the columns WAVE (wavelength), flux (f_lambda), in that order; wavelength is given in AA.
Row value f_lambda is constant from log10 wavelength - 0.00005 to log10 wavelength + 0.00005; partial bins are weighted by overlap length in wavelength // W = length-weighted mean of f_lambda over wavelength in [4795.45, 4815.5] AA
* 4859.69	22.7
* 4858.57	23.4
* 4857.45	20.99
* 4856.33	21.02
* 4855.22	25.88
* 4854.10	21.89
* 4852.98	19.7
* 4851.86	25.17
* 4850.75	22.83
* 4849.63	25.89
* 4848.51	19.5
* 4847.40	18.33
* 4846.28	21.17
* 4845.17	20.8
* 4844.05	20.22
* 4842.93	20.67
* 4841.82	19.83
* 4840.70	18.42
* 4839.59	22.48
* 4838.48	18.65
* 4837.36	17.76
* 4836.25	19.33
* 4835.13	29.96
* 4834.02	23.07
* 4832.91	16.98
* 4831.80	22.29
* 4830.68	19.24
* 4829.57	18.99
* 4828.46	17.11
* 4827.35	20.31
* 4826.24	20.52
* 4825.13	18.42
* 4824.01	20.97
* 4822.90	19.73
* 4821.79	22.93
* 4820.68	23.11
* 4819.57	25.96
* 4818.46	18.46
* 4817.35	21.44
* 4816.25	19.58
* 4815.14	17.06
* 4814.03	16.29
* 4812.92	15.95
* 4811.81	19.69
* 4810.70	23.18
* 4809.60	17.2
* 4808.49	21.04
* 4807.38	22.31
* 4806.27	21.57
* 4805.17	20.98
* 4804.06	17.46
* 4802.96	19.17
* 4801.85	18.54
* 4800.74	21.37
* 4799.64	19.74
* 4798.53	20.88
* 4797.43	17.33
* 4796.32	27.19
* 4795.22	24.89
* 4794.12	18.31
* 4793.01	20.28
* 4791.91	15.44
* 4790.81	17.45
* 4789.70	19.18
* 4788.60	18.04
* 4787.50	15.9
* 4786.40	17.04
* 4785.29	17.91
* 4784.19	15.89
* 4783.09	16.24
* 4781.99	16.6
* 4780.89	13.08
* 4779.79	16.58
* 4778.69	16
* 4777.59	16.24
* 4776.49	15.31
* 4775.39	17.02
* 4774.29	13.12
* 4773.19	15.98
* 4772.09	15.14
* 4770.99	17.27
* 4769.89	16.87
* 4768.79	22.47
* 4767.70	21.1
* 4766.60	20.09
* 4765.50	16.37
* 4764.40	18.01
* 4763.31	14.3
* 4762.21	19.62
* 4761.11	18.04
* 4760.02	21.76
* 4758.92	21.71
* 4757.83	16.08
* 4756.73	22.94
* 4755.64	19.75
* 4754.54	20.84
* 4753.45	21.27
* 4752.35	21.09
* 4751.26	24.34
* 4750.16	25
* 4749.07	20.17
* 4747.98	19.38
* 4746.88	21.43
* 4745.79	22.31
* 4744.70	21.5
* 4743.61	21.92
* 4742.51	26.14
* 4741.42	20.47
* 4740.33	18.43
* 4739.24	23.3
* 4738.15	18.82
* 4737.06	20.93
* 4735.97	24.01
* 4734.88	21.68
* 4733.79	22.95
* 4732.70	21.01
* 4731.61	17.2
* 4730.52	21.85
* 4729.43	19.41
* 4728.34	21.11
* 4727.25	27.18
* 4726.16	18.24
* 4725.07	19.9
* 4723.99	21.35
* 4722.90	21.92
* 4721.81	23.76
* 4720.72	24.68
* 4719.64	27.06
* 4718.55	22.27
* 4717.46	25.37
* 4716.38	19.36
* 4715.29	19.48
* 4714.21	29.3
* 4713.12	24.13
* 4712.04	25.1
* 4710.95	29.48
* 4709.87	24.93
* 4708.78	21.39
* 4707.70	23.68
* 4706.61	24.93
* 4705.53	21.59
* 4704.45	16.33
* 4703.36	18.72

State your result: 19.9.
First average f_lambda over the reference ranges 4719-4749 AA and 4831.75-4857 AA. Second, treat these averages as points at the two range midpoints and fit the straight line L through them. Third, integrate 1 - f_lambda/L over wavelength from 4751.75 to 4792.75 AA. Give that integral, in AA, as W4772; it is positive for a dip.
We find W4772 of 7.2 AA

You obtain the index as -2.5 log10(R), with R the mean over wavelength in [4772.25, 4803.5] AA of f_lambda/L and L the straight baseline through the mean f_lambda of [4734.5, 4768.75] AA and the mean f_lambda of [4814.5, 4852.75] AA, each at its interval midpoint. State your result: 0.165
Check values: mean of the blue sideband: 20.8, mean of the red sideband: 20.8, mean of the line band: 17.8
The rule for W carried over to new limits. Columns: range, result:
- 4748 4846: 19.4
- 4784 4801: 19.2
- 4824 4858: 20.9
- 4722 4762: 21.3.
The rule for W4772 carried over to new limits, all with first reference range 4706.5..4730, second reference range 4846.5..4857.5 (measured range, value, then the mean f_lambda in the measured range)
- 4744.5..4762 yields 1.5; 21.1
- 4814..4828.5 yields 1.3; 20.4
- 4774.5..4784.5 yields 3.1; 15.8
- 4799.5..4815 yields 2.1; 19.5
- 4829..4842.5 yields 1.0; 20.6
